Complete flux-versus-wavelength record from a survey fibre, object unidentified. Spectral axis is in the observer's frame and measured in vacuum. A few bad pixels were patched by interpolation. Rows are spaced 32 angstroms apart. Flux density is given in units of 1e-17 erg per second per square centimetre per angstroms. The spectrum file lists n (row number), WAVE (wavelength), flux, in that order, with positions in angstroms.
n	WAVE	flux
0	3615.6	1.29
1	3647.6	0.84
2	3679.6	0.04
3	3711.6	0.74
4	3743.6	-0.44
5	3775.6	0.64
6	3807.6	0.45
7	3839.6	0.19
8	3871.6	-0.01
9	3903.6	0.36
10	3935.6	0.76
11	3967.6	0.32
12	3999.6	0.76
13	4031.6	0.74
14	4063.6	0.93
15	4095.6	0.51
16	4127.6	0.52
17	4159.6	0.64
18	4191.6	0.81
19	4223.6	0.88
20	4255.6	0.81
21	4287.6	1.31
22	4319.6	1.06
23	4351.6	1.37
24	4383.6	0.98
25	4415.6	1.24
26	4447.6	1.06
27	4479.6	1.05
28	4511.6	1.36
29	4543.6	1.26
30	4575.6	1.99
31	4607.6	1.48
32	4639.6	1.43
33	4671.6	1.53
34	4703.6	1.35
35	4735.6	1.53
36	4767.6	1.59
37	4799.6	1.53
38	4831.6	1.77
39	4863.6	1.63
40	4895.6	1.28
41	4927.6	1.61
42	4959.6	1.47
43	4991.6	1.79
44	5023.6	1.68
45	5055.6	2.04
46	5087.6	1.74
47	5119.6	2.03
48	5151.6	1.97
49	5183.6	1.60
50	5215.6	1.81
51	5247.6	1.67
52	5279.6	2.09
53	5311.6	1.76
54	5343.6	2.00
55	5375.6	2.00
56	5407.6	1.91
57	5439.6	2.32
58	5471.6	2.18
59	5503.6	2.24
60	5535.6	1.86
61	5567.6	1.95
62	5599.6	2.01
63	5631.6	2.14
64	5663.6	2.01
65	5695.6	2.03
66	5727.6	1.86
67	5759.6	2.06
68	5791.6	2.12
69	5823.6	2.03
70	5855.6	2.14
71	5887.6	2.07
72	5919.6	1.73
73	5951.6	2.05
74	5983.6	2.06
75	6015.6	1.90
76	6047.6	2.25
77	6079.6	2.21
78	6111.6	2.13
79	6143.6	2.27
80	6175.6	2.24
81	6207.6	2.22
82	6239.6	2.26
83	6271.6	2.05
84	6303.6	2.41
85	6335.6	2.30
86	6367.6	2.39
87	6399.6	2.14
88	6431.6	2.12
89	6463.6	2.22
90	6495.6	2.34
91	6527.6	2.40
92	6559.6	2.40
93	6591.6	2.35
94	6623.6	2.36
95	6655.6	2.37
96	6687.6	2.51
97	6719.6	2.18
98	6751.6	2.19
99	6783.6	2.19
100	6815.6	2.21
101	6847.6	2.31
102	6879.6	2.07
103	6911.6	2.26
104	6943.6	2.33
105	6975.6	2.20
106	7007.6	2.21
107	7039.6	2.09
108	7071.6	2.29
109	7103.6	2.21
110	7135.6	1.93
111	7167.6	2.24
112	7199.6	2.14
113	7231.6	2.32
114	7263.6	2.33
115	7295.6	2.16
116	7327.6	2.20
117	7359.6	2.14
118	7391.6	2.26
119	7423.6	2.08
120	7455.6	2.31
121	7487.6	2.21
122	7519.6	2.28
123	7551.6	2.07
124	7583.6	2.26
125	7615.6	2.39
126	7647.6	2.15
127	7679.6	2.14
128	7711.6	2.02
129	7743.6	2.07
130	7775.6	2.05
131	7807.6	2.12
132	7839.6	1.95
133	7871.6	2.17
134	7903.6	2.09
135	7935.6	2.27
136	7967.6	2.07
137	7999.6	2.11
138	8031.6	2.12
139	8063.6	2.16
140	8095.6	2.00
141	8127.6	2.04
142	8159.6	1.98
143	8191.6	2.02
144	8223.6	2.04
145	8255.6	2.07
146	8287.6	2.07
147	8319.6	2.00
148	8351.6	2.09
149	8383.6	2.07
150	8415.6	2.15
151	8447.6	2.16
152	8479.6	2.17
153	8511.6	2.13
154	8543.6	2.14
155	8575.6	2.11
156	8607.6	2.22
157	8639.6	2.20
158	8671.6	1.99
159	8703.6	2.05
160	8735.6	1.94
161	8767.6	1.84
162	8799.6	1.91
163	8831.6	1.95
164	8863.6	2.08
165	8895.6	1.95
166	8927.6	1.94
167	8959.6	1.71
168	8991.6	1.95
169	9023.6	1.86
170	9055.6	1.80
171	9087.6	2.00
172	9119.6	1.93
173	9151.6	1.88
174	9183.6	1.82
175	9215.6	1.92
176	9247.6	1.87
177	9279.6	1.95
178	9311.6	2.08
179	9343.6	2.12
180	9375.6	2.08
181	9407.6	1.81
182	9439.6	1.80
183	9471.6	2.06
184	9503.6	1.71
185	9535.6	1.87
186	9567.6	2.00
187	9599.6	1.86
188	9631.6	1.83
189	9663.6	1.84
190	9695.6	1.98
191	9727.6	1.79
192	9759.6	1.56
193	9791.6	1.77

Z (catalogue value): 0.14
